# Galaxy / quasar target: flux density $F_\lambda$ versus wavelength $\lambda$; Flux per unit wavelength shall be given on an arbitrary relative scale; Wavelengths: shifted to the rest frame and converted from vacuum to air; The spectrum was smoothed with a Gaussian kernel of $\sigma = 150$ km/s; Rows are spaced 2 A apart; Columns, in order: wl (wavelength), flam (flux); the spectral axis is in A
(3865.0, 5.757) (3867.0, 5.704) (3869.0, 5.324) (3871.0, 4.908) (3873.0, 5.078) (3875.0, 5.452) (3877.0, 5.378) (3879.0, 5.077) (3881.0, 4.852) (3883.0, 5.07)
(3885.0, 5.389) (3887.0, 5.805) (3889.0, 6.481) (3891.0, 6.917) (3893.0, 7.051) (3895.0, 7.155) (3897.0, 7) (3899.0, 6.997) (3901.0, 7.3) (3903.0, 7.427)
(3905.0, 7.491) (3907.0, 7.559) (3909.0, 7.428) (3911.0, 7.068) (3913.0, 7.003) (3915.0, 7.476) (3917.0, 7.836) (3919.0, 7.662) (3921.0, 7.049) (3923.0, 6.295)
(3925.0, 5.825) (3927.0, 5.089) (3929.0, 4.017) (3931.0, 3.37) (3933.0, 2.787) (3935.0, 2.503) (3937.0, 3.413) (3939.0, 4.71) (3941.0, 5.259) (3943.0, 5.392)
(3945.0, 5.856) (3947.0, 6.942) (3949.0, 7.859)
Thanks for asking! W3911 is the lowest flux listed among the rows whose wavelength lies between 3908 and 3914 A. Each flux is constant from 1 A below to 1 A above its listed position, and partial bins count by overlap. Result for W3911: 7.003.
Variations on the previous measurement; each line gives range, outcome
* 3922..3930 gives 4.017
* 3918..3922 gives 7.049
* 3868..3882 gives 4.852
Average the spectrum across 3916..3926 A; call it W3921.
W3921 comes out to 6.93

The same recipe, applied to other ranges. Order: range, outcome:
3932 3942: 3.73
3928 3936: 3.17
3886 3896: 6.68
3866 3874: 5.25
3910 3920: 7.41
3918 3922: 7.36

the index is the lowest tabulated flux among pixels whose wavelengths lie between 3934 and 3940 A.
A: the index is 2.503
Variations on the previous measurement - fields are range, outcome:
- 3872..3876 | 5.078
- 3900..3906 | 7.3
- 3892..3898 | 7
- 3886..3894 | 5.805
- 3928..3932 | 3.37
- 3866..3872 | 4.908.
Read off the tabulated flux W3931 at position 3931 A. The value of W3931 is 3.37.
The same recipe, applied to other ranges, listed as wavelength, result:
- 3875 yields 5.452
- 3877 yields 5.378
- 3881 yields 4.852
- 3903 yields 7.427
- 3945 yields 5.856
